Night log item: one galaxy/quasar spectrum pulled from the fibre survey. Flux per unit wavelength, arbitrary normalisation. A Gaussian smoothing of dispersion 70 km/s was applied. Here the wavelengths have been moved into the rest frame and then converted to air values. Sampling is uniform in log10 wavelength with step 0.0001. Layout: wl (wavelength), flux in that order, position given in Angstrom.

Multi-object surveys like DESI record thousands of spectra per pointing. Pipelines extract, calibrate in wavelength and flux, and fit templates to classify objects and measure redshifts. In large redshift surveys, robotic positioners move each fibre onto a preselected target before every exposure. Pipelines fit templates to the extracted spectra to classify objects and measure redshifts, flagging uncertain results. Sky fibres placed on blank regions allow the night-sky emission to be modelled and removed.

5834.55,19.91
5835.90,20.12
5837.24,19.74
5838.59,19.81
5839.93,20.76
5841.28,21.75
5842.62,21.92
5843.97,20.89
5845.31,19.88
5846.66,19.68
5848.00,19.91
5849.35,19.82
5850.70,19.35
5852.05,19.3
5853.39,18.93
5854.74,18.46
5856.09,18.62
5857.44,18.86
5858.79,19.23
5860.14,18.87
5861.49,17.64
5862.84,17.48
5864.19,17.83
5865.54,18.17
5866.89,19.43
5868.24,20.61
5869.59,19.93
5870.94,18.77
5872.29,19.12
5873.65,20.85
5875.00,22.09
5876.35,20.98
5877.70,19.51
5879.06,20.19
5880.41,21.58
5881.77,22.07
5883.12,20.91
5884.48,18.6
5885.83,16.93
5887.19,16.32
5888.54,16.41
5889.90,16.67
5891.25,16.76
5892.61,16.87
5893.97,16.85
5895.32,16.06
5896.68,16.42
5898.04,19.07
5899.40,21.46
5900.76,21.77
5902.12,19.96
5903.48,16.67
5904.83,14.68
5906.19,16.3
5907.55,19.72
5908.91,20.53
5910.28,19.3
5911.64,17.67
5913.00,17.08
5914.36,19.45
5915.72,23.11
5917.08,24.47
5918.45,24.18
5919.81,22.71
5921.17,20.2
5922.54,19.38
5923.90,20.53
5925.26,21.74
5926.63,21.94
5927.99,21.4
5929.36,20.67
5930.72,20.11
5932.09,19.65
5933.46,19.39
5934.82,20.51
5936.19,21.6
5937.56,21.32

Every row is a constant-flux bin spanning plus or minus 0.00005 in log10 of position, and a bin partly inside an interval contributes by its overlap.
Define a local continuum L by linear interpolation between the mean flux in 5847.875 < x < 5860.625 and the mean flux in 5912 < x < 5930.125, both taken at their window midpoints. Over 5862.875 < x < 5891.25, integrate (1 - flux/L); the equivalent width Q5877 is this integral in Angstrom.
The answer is 0.8 Angstrom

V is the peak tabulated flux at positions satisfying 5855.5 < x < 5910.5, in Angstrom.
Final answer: 22.09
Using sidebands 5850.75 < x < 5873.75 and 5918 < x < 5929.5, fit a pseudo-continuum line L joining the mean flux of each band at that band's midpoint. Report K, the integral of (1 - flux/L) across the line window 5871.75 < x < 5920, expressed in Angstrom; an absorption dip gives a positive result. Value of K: 2.47 Angstrom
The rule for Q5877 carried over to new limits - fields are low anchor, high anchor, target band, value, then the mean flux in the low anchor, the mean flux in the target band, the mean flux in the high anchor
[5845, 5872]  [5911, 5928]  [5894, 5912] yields 1.87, 19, 18.4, 21.1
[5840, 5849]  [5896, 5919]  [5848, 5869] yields 1.56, 20.6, 18.9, 19.5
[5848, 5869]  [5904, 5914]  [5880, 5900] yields 0.17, 18.9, 18.1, 17.9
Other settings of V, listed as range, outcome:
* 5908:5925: 24.47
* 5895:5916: 23.11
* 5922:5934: 21.94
